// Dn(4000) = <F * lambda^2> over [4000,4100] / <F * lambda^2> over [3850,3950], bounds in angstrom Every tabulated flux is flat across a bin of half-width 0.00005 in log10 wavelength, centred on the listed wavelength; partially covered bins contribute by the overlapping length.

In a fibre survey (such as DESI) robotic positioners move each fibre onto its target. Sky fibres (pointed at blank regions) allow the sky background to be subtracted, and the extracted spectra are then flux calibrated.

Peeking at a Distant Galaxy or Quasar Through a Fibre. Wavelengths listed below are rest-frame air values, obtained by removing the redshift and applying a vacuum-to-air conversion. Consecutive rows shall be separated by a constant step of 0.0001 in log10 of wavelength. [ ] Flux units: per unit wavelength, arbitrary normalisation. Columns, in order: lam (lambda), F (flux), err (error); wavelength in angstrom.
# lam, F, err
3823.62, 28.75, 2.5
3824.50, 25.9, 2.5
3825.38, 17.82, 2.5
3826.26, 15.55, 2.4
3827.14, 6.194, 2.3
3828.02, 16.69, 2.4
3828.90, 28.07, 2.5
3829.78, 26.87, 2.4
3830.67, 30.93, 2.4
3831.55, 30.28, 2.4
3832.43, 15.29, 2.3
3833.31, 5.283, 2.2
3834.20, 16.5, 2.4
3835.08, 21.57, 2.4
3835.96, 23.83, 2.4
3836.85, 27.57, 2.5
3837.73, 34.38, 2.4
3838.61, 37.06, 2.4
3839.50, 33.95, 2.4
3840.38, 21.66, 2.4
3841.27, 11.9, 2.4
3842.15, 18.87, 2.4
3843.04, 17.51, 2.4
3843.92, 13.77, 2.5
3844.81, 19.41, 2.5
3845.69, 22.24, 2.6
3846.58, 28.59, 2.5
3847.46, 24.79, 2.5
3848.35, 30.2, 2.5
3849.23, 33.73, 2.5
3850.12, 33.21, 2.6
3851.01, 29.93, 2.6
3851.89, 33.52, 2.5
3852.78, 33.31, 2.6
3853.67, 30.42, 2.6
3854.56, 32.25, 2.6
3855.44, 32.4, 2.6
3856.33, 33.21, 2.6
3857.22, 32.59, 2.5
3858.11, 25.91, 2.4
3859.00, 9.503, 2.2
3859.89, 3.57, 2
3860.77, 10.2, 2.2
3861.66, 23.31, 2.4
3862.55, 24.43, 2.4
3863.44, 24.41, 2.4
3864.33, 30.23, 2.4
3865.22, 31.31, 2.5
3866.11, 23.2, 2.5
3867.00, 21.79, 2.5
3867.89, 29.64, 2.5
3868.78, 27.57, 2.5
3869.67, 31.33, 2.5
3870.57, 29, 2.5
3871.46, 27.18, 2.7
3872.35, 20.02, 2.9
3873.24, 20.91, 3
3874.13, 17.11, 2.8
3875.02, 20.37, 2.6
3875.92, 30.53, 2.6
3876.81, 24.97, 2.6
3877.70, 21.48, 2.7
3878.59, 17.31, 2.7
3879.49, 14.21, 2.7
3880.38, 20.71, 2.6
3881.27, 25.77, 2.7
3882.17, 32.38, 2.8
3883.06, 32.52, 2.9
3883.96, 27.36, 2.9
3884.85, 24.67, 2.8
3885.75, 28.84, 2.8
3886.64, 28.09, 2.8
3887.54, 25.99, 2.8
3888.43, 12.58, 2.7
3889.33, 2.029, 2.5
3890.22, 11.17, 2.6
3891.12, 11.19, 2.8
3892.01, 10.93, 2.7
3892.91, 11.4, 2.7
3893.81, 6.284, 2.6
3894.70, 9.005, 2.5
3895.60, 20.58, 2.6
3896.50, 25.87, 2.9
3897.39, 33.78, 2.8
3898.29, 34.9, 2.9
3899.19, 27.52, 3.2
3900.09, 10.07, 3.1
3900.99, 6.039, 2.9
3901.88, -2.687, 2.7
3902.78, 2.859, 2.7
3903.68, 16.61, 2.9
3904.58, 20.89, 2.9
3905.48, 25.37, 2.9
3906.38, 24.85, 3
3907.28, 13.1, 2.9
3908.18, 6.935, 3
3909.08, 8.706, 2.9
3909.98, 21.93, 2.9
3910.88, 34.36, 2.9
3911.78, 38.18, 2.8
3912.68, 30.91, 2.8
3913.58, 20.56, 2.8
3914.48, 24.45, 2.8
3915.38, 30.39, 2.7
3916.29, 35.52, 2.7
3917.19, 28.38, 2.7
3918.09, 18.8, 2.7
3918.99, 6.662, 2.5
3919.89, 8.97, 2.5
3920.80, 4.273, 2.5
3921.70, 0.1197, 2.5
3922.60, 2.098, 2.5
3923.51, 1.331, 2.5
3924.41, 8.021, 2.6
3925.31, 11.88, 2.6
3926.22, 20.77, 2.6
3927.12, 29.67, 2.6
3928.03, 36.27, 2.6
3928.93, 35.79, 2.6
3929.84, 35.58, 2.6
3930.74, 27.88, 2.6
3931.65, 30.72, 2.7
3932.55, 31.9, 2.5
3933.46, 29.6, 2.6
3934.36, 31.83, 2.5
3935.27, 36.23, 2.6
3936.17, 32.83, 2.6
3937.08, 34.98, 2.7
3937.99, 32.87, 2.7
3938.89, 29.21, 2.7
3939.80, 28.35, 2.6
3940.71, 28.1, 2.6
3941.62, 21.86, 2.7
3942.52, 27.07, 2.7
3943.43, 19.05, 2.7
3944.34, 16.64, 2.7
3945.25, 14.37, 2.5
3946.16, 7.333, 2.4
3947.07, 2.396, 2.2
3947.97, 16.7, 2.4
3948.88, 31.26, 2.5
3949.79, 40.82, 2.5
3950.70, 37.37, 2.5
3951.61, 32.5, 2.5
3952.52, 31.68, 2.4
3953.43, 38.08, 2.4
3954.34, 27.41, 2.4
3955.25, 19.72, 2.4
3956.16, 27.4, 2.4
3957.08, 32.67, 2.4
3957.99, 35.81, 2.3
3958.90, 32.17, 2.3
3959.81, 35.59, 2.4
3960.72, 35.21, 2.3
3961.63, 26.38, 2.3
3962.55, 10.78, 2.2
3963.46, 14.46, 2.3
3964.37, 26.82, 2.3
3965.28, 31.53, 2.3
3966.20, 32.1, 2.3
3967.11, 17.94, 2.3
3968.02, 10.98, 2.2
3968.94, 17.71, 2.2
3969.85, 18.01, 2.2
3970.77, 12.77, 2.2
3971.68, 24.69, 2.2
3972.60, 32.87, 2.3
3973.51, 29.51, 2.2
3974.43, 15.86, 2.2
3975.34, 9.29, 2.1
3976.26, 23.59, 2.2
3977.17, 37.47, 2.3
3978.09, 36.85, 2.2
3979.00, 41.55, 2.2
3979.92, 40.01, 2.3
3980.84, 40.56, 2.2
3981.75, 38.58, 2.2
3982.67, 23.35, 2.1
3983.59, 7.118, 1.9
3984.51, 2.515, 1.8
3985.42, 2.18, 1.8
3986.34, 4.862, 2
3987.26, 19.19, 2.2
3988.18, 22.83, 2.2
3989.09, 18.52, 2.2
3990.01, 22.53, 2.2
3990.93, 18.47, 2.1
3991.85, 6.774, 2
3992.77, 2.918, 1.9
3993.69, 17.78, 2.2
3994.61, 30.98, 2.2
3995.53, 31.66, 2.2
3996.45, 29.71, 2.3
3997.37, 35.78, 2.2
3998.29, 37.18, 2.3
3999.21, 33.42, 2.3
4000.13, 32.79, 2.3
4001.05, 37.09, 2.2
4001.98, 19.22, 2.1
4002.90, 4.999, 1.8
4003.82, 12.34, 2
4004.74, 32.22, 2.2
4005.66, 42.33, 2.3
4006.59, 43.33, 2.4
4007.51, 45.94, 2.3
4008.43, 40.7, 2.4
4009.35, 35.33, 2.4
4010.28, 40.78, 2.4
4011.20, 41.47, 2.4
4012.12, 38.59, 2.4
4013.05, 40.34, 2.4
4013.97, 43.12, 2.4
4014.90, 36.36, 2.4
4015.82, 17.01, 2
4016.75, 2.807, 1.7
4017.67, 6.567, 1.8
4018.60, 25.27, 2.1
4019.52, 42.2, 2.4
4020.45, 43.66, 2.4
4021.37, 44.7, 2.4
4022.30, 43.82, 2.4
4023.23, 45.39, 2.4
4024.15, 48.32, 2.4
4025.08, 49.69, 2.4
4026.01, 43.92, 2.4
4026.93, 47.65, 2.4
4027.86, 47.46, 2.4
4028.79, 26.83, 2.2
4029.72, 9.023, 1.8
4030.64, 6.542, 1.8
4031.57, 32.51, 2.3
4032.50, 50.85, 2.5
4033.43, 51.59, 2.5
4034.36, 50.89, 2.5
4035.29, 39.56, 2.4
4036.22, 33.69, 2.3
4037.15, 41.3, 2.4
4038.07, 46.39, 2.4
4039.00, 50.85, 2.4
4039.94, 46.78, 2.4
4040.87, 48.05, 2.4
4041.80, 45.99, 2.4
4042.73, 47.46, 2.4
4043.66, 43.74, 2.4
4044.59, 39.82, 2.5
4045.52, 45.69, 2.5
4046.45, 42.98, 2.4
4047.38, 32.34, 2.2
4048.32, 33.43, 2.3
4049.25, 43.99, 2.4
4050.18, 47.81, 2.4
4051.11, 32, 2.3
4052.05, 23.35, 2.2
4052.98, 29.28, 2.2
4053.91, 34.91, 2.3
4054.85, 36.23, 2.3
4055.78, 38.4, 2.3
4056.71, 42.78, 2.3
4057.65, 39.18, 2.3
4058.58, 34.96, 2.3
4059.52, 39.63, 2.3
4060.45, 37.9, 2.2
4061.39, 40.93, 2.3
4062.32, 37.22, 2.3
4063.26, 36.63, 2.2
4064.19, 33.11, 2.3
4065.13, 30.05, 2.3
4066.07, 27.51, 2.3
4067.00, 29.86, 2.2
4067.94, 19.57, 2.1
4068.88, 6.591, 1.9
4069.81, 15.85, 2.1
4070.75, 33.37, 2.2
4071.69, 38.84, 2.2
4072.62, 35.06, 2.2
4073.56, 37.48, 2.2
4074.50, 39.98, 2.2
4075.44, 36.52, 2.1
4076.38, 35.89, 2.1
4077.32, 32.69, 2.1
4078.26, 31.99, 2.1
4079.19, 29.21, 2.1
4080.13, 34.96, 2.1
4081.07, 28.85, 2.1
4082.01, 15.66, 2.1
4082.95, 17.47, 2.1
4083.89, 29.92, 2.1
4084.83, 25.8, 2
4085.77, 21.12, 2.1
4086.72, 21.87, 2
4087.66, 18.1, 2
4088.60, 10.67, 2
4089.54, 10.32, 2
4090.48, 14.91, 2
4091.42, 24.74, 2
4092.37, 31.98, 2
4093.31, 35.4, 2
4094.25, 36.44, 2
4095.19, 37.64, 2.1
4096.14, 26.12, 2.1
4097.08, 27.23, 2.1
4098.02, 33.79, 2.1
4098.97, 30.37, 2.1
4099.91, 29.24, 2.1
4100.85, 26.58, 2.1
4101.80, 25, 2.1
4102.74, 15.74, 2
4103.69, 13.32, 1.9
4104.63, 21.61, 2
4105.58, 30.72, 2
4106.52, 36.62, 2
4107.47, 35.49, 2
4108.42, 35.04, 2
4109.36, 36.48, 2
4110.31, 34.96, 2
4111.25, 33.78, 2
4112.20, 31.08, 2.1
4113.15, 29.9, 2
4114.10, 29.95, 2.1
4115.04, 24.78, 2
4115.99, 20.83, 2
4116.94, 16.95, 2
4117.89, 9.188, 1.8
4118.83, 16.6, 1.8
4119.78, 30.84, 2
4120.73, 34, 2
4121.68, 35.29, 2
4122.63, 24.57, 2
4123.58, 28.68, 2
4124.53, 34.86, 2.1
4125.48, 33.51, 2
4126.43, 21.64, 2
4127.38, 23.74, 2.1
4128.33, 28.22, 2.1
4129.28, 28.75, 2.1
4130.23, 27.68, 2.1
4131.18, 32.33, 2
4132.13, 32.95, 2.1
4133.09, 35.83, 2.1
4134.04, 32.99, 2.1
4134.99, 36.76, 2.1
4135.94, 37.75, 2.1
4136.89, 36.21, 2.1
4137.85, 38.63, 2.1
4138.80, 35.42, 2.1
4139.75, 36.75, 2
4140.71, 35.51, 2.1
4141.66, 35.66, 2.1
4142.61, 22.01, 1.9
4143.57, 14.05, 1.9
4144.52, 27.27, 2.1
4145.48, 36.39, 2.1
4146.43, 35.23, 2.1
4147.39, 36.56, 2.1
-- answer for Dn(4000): 1.63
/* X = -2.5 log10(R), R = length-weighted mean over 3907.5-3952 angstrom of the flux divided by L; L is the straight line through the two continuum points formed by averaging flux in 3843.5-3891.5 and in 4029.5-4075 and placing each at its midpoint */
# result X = 0.217 mag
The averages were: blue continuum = 24.2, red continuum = 36.5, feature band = 23.3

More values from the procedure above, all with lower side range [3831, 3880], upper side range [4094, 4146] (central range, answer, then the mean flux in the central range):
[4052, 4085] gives -0.118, 31.8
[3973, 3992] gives 0.201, 22.3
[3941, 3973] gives 0.075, 24.6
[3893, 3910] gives 0.481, 16.2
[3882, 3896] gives 0.346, 18.1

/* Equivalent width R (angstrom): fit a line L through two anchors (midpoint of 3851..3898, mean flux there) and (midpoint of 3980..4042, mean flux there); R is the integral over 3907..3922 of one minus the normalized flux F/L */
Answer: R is 3.34 angstrom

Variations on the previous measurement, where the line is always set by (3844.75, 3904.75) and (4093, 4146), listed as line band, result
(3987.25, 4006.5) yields 1.0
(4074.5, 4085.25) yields -0.4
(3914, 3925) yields 4.5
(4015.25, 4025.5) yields -2.6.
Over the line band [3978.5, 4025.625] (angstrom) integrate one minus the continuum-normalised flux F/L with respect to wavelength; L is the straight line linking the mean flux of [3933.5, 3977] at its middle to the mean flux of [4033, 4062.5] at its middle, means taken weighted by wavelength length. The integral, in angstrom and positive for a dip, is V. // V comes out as 6.0 angstrom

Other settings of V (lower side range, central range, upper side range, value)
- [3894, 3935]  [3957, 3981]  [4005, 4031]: 1.7 angstrom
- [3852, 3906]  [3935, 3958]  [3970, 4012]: -2.2 angstrom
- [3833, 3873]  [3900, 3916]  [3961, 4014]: 4.1 angstrom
